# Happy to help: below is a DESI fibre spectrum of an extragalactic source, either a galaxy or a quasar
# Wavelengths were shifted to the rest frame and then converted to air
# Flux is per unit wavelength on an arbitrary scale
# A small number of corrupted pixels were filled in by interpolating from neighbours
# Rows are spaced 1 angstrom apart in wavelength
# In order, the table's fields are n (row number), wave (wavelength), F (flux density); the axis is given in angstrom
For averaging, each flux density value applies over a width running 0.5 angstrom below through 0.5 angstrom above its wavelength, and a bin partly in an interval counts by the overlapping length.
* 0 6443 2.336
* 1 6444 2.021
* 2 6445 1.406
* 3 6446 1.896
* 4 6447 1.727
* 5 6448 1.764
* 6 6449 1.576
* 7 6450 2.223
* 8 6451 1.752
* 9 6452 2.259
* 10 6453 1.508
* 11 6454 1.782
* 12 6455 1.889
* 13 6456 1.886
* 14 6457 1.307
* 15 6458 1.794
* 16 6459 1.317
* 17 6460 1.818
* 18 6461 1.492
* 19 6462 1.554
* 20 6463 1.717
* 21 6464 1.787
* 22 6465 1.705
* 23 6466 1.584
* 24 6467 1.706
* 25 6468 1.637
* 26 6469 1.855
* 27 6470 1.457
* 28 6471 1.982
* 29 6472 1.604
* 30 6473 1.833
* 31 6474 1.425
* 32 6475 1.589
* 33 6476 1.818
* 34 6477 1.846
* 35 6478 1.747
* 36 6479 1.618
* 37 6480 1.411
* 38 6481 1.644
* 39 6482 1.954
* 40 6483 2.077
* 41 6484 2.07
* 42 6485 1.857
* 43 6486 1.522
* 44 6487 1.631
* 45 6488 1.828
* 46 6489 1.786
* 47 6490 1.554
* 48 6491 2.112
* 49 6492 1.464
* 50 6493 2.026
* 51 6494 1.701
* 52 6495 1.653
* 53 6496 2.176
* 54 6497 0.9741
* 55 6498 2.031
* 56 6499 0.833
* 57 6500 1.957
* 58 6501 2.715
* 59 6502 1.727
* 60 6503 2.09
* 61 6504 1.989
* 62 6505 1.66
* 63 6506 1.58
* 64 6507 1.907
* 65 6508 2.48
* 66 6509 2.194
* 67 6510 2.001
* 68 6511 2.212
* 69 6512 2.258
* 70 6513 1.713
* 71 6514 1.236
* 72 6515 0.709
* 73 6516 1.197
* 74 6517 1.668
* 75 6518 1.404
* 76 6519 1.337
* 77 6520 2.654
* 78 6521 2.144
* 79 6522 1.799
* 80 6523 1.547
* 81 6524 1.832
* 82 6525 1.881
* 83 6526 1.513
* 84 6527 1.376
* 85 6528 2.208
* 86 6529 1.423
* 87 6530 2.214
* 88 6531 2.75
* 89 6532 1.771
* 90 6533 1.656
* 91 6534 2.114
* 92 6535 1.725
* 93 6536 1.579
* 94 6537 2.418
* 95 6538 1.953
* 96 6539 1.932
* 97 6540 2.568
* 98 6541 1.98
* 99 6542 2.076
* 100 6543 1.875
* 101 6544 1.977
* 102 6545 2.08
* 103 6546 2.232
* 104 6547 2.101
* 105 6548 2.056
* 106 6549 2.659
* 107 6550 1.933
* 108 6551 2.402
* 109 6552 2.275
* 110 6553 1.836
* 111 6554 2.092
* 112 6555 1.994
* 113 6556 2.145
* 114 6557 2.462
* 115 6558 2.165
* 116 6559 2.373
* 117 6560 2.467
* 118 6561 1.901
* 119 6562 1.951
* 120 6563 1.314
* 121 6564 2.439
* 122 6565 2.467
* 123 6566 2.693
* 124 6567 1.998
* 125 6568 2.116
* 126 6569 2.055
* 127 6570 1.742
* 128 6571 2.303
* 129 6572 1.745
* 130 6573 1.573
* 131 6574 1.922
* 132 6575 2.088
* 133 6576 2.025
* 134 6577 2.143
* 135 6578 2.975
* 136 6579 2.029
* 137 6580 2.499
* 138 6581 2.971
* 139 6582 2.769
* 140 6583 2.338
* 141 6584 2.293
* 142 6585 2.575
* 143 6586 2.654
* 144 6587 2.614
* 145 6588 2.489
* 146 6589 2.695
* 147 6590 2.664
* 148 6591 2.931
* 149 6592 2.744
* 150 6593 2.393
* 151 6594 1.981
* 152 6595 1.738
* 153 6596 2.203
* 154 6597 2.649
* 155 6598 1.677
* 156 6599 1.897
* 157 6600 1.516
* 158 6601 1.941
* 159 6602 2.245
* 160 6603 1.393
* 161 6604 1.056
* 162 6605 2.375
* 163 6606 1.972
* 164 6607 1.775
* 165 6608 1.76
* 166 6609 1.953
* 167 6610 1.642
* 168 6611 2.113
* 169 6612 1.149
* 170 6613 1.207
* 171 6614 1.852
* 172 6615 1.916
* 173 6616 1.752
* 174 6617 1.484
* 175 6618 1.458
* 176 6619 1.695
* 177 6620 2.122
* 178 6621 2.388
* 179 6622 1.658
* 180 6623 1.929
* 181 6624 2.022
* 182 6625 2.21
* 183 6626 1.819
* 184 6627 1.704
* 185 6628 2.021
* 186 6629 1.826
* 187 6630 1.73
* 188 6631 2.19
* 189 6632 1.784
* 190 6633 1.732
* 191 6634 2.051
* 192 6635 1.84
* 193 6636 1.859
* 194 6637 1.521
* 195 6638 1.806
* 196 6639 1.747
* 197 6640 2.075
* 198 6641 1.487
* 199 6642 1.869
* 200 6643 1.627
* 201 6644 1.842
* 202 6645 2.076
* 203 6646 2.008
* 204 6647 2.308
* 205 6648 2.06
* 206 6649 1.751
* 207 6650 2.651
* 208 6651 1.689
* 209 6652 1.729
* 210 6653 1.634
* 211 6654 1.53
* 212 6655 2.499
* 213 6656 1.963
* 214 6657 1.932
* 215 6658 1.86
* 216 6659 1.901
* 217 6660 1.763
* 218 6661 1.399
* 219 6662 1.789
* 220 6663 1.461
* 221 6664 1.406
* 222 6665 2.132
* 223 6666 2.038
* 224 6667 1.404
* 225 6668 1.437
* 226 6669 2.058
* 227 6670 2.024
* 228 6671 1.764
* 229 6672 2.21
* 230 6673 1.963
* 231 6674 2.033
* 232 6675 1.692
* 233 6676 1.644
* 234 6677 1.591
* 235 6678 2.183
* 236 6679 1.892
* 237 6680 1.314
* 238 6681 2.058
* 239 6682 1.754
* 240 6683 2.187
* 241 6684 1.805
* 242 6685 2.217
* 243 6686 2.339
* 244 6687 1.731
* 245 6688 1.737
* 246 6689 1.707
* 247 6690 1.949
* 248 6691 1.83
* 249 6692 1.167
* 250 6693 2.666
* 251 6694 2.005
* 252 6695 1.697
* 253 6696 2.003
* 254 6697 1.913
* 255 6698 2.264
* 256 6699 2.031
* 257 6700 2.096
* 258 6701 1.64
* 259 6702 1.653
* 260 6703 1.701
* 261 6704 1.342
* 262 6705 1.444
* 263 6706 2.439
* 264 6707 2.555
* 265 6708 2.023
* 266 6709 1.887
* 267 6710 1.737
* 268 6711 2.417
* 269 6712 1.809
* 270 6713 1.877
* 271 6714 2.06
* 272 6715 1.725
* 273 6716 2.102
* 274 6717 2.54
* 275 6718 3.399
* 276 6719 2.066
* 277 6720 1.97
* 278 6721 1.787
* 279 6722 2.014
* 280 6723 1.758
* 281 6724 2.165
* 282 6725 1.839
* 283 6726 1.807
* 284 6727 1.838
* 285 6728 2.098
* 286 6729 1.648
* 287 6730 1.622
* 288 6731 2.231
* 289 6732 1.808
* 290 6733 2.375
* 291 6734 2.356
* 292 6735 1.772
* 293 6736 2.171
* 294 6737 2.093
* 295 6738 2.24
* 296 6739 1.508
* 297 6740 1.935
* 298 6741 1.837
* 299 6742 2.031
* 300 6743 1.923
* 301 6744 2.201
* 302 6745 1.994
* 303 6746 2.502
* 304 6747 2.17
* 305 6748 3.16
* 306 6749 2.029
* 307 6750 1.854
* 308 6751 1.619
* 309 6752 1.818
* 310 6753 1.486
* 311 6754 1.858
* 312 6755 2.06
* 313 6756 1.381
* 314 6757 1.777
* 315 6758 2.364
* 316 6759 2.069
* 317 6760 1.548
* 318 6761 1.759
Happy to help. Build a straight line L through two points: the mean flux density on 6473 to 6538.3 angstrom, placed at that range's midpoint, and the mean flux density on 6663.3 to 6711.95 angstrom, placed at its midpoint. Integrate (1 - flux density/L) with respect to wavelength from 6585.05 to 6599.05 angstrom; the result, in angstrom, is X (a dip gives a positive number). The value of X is -4.27 angstrom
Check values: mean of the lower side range 1.8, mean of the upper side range 1.89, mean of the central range 2.4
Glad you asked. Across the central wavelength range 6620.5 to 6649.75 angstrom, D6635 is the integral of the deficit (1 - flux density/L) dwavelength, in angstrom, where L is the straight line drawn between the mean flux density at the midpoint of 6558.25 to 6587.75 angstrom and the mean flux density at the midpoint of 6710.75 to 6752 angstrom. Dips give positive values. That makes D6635 3.6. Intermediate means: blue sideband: 2.24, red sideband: 2.05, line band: 1.9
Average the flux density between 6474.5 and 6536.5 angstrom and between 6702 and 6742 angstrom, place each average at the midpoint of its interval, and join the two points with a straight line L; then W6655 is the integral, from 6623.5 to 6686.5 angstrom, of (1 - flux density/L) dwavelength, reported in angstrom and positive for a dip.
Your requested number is 2.0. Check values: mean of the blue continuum 1.79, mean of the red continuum 2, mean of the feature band 1.87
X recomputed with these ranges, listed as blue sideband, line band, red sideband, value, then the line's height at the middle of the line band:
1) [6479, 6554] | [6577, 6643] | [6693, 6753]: -2.86 angstrom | 1.94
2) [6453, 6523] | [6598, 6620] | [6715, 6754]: 1.87 angstrom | 1.89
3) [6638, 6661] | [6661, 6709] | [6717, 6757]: 1.90 angstrom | 1.94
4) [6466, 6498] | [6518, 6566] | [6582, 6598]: 2.17 angstrom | 2.13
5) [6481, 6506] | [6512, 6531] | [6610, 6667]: 1.09 angstrom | 1.81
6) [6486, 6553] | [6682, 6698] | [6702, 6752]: 0.51 angstrom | 2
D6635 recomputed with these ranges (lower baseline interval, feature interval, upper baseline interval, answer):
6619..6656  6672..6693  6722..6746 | 0.8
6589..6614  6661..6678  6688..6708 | 1.1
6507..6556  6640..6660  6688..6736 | 0.5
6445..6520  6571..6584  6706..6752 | -2.7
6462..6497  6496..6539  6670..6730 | -1.4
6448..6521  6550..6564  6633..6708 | -2.4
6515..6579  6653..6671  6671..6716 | 1.3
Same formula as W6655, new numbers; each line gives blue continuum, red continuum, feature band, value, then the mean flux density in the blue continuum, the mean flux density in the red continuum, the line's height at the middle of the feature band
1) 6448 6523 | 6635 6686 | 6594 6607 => -0.47 angstrom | 1.76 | 1.86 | 1.82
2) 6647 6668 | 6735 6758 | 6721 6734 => 0.07 angstrom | 1.83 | 1.99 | 1.95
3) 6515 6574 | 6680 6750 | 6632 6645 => 1.28 angstrom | 1.99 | 2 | 2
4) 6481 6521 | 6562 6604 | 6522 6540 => 0.53 angstrom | 1.8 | 2.21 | 1.95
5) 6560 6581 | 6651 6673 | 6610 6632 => 1.50 angstrom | 2.13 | 1.81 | 1.95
